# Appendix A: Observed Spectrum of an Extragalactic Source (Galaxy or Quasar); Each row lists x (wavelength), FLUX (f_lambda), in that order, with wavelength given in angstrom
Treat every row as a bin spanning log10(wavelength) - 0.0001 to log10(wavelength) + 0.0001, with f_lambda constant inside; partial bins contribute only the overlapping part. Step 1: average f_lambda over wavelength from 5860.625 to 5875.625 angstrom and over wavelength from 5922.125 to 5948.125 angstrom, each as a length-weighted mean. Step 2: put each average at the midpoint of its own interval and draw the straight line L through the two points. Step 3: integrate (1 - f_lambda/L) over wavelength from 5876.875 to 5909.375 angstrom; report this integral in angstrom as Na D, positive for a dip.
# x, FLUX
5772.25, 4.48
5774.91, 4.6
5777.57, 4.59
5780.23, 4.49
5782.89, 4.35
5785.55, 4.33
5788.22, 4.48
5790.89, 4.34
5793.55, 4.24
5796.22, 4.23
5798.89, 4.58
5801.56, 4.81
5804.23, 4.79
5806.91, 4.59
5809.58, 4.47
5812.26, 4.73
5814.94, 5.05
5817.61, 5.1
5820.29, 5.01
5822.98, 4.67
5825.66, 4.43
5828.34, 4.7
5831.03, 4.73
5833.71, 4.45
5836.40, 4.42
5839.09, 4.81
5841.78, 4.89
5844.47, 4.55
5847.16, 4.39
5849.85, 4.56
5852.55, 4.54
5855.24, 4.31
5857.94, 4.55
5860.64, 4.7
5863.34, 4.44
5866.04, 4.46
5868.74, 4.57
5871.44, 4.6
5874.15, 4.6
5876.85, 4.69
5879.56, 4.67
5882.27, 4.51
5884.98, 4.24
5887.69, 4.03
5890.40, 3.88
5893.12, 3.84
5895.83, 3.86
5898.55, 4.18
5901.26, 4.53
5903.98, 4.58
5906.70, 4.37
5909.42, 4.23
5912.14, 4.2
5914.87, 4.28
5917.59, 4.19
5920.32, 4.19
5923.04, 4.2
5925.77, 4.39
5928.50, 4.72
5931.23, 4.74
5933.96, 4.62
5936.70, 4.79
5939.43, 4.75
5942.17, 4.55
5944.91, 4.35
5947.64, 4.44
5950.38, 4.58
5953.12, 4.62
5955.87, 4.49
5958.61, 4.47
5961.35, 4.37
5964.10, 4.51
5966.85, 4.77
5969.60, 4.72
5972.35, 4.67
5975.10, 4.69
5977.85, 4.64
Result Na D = 2.1 angstrom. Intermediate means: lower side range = 4.55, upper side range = 4.57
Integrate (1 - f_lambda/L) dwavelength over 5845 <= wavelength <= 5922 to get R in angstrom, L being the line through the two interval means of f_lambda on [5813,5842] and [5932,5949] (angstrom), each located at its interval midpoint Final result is 5.0 angstrom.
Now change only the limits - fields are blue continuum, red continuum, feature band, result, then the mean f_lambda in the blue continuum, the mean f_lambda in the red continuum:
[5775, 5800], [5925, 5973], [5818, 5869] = -1.43 angstrom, 4.41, 4.59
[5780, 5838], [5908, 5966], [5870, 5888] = 0.08 angstrom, 4.59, 4.46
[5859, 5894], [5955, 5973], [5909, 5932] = 0.75 angstrom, 4.41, 4.57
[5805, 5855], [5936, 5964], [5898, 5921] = 1.33 angstrom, 4.66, 4.53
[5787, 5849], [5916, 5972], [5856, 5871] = 0.17 angstrom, 4.63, 4.52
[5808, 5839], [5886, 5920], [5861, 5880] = -0.78 angstrom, 4.71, 4.18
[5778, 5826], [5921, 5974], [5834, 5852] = -0.02 angstrom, 4.6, 4.56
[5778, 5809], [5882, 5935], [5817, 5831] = -1.05 angstrom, 4.48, 4.28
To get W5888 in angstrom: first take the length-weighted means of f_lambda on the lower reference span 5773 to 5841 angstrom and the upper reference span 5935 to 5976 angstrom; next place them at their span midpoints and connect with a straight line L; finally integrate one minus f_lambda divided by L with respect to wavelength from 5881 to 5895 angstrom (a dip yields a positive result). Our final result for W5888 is 1.5 angstrom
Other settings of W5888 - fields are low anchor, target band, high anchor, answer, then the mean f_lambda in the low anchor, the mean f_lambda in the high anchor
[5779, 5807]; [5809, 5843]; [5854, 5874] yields -1.8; 4.47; 4.52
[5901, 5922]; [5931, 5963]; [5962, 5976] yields -0.3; 4.31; 4.65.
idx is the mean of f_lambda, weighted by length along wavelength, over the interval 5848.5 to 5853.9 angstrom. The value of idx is 4.55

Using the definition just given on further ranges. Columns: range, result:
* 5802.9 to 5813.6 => 4.64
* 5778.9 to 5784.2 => 4.42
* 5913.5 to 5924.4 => 4.22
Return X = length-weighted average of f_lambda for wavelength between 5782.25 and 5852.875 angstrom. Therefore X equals 4.6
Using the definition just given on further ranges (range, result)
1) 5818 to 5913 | 4.47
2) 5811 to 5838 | 4.73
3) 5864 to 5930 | 4.34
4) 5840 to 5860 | 4.55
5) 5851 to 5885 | 4.54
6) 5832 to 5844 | 4.64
